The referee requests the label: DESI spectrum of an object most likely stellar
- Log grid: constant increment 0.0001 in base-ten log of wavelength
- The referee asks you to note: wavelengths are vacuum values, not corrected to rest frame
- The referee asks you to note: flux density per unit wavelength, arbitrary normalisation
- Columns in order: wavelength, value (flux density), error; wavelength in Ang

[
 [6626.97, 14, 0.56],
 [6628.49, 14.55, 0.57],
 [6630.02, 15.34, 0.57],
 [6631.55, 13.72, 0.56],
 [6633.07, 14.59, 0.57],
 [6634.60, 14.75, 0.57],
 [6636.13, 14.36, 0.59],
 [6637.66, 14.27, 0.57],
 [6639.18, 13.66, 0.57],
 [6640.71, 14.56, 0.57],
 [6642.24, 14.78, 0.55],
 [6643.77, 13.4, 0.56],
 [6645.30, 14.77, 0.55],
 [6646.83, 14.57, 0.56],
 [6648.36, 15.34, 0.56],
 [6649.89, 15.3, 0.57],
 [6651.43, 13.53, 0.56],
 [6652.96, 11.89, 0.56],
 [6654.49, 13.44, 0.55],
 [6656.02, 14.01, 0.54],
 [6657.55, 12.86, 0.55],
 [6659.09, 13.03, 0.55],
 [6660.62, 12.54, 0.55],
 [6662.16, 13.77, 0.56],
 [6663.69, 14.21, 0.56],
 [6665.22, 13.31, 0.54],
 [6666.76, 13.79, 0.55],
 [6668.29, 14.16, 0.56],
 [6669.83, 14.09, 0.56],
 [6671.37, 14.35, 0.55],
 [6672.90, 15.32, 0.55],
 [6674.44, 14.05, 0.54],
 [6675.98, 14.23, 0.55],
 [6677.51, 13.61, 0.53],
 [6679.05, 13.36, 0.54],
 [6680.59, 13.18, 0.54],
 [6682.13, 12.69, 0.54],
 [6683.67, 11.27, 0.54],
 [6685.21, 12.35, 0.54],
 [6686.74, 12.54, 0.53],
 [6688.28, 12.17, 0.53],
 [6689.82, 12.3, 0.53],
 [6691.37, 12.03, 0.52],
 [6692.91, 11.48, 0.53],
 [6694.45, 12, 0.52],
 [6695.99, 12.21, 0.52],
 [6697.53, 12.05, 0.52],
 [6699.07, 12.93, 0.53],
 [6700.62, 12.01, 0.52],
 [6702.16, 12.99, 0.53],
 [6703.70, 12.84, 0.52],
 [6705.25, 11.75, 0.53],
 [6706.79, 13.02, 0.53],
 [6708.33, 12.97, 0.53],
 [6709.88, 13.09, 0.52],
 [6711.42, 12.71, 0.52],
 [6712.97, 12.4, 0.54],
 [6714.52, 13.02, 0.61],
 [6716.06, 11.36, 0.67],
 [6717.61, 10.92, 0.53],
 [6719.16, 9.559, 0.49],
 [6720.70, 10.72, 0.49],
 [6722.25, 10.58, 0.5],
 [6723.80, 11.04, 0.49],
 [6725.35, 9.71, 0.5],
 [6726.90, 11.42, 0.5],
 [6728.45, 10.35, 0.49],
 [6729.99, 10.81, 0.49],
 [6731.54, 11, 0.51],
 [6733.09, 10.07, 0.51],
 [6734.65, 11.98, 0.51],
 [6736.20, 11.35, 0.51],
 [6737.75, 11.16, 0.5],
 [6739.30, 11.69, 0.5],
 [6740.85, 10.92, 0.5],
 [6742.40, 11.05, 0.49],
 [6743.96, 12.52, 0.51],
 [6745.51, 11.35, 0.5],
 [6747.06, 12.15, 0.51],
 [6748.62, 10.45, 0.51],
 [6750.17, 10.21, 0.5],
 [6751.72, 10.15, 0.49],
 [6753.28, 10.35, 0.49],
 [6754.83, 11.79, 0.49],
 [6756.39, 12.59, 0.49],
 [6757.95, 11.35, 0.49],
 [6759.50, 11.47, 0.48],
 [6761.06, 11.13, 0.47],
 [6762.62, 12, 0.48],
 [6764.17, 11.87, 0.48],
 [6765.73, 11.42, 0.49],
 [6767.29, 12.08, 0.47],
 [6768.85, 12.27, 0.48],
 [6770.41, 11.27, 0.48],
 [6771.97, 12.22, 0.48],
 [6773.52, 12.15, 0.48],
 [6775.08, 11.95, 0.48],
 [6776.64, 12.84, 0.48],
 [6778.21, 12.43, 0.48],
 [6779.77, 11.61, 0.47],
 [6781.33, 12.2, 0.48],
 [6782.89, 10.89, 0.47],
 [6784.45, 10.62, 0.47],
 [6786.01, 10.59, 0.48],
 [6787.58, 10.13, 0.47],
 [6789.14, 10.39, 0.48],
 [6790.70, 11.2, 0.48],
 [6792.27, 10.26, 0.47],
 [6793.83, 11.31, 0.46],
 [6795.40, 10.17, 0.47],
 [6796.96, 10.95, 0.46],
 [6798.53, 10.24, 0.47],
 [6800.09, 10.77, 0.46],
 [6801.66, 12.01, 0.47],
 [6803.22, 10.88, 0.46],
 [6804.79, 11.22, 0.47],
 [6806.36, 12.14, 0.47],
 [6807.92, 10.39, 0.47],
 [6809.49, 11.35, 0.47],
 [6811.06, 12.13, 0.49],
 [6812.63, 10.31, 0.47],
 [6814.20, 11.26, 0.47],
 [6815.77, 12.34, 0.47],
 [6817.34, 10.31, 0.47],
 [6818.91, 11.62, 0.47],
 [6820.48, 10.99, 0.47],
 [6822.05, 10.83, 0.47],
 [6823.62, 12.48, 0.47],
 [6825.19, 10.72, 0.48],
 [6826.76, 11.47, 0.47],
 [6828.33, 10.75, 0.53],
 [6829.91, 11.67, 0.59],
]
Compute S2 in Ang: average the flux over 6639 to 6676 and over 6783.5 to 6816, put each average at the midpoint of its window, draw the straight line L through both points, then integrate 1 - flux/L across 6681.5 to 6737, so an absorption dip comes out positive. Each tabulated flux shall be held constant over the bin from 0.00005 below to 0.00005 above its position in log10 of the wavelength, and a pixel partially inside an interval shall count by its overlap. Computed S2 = 4.8 Ang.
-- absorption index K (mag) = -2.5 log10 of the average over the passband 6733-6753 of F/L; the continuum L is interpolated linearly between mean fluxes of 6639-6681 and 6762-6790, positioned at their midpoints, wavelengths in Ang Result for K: 0.10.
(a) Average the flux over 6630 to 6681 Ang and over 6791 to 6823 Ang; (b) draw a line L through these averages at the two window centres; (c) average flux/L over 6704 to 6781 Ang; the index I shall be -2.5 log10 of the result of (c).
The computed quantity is 0.07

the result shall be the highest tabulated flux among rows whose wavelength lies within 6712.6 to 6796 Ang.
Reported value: 13.02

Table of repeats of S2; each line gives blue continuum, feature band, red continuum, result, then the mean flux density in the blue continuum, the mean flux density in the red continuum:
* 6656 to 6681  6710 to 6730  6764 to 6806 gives 2.4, 13.8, 11.3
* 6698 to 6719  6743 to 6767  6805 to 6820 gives 1.0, 12.4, 11.3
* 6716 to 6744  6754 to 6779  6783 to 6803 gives -2.6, 10.9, 10.7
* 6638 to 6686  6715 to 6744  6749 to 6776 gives 3.1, 13.7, 11.5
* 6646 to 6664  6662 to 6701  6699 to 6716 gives 0.3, 13.7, 12.6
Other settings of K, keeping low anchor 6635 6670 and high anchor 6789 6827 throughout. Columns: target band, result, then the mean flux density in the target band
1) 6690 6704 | 0.072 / 12.3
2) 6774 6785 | -0.018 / 11.8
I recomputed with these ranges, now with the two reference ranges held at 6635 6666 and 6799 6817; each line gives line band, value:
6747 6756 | 0.133 mag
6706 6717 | 0.022 mag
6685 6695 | 0.096 mag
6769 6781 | -0.022 mag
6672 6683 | -0.025 mag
